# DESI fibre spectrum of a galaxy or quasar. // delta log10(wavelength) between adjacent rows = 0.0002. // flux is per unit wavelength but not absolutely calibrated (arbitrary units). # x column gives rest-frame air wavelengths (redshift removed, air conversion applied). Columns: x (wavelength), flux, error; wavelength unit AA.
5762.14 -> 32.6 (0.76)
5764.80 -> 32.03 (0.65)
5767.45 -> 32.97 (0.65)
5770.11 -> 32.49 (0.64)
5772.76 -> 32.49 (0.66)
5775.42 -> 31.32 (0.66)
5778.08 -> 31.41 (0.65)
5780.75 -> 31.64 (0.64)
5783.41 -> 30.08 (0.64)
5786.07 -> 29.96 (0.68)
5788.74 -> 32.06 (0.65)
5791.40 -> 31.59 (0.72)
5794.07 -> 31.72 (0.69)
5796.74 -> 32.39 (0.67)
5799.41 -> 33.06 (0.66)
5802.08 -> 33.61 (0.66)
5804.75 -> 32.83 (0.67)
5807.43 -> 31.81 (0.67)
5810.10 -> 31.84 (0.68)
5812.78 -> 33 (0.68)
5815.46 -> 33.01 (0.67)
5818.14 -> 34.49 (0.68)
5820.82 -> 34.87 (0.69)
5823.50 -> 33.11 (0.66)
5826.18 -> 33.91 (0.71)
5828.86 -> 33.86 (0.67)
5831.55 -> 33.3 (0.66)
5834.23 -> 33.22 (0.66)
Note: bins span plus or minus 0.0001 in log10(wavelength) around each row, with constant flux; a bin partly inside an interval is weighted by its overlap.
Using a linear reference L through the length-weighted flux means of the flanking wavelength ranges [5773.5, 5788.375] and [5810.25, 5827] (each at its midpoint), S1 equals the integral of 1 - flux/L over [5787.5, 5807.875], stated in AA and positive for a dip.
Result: -0.2 AA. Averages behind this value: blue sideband 31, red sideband 33.6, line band 32.4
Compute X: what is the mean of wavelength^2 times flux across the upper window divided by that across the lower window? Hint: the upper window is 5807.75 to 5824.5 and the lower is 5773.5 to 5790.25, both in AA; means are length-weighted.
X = 1.08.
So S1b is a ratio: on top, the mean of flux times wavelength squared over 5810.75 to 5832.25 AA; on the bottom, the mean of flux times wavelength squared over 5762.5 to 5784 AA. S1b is 1.07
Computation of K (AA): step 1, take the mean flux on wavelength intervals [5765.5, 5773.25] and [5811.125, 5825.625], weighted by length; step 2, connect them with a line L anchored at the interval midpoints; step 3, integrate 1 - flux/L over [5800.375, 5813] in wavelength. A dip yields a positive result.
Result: 0.3 AA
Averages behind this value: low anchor 32.7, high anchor 33.7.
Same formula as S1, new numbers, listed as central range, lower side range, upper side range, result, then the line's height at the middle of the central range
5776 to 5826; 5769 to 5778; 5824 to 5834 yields 0.66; 32.8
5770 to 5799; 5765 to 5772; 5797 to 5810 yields 0.98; 32.7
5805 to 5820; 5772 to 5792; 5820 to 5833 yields 0.04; 33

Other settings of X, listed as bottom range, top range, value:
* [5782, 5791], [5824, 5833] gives 1.11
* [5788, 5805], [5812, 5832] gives 1.05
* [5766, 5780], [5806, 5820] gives 1.04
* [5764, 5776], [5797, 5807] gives 1.03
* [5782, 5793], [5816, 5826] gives 1.11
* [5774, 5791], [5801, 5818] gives 1.06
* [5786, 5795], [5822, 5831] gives 1.08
